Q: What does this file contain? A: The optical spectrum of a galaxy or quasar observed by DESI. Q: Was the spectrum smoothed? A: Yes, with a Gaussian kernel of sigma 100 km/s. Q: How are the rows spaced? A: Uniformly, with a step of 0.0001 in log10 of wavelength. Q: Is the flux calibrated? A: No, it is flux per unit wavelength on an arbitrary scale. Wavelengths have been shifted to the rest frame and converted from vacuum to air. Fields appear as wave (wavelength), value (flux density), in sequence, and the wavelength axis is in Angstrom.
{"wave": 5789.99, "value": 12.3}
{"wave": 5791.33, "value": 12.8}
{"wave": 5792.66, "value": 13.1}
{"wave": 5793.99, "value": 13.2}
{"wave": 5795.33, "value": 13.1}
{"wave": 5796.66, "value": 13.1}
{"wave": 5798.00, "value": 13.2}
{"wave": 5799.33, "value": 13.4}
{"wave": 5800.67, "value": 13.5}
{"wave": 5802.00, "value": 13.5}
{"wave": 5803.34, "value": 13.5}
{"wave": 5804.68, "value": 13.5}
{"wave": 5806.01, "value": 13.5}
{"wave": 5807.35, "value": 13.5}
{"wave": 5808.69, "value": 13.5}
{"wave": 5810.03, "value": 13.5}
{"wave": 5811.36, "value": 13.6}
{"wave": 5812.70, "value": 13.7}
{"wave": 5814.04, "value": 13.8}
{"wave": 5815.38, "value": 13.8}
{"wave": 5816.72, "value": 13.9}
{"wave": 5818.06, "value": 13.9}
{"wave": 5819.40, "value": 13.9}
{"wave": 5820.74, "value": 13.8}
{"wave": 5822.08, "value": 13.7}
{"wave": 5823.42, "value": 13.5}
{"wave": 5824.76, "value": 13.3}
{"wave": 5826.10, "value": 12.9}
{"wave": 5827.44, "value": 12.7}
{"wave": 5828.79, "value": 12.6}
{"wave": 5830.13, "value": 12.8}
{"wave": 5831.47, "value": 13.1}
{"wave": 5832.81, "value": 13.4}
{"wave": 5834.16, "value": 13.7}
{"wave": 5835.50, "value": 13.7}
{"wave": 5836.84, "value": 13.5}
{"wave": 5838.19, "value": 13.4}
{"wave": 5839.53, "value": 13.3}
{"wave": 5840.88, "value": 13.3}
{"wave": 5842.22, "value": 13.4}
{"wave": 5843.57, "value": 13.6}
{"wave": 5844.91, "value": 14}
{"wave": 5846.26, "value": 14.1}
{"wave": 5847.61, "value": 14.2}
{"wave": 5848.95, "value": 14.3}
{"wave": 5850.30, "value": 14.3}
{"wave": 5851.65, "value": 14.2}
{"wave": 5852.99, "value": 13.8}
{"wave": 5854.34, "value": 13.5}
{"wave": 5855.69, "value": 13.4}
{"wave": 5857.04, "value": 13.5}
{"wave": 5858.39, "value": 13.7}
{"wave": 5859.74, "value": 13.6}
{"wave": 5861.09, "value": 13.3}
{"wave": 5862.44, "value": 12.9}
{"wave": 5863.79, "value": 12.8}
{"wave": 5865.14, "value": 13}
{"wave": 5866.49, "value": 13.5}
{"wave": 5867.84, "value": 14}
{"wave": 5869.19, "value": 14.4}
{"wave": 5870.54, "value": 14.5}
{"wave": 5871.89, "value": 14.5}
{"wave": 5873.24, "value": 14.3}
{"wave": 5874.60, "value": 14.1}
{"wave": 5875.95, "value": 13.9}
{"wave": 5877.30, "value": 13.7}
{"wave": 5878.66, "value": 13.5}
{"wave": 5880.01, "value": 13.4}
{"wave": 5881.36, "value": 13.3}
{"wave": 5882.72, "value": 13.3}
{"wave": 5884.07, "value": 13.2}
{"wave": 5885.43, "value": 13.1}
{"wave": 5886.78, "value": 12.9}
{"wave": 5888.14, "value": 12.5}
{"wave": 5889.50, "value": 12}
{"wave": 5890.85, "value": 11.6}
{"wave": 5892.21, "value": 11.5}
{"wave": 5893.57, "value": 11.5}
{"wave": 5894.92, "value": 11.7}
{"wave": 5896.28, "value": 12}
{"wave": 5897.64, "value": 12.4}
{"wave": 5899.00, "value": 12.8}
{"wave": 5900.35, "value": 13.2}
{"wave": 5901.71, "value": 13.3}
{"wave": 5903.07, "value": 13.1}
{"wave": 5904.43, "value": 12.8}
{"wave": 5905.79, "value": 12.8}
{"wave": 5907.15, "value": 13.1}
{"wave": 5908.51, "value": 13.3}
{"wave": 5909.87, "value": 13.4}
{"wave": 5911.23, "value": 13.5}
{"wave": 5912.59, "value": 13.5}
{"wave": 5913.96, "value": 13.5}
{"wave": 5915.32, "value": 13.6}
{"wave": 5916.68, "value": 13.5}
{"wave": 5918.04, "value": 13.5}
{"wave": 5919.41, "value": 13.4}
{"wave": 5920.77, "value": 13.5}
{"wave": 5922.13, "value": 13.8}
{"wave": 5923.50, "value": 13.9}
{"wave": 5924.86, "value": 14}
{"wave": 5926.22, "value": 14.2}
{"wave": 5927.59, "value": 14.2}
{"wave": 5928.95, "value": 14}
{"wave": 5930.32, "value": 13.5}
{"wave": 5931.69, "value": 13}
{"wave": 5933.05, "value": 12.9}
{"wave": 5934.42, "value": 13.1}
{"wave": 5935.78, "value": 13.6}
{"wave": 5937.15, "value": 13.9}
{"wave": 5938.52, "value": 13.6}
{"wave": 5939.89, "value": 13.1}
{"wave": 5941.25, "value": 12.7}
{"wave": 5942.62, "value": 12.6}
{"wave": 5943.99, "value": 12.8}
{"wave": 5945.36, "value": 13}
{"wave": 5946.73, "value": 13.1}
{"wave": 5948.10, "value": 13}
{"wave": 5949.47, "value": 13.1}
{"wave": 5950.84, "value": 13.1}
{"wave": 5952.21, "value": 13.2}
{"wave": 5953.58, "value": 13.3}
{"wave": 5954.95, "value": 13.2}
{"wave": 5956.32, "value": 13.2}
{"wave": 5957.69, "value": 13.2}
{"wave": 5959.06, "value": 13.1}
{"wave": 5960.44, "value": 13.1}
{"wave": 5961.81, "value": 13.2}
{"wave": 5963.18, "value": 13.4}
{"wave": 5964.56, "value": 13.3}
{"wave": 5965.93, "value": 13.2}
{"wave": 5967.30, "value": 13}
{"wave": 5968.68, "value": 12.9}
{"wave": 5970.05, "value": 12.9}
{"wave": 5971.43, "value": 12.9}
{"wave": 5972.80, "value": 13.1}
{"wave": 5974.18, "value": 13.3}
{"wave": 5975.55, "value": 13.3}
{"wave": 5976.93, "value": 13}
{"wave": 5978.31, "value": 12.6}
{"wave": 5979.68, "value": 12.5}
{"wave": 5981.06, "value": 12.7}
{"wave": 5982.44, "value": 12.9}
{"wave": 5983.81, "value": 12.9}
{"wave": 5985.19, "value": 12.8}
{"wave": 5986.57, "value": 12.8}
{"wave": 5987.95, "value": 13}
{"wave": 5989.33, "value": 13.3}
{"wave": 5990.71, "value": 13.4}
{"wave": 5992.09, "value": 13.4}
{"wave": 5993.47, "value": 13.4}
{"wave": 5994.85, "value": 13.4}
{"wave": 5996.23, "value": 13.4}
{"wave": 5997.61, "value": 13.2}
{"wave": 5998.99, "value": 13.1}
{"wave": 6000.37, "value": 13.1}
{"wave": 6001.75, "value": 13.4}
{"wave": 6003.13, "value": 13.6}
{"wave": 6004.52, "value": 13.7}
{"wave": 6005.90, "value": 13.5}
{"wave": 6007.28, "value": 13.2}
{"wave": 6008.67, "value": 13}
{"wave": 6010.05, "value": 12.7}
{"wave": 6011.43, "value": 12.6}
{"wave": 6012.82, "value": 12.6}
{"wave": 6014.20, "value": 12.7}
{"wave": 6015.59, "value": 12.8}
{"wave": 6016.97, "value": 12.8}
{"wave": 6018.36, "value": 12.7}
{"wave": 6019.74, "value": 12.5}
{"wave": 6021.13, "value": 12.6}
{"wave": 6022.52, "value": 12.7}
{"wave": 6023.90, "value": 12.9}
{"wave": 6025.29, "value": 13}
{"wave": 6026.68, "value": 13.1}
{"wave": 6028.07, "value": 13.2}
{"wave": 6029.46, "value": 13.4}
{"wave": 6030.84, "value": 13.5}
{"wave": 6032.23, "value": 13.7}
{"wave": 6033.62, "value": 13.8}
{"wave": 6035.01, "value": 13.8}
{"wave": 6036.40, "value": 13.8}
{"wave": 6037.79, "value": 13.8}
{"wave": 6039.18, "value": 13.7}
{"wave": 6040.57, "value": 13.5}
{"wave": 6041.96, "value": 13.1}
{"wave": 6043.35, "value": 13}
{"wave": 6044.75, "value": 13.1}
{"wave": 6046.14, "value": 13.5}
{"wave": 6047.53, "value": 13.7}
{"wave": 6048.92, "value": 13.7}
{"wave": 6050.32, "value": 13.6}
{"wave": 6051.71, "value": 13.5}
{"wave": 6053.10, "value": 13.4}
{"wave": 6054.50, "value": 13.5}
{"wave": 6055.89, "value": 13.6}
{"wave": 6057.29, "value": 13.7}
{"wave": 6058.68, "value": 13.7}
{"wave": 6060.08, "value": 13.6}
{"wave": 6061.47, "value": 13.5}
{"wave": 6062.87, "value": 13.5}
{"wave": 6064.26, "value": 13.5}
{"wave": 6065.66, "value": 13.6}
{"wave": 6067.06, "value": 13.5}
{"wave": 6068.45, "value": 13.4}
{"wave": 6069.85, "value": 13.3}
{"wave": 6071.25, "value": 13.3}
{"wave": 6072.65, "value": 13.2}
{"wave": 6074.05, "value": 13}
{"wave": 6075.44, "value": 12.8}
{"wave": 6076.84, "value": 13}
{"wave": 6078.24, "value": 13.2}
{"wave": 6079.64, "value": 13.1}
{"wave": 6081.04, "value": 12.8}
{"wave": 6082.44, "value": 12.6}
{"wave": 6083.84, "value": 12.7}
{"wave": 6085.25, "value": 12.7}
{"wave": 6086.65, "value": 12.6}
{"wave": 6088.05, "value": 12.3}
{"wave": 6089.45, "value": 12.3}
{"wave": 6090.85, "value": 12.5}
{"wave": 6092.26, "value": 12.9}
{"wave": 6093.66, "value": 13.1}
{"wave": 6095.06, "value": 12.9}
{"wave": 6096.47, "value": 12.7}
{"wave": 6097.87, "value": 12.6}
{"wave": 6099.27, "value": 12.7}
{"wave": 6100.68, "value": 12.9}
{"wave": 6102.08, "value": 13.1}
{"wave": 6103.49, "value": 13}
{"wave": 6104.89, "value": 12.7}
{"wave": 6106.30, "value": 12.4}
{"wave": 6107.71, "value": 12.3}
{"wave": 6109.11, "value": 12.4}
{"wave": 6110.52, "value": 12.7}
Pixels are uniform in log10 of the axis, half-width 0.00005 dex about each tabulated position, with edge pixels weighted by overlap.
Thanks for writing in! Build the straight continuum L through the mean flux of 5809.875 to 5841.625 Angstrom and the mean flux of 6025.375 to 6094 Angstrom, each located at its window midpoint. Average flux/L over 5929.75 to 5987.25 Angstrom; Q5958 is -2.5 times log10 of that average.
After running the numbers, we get 0.02 mag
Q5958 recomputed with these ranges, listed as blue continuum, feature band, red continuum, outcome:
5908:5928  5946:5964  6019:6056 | 0.03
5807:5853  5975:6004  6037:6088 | 0.02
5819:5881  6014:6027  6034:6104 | 0.04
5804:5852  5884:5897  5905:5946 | 0.11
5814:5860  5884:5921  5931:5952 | 0.04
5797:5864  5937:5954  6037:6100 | 0.02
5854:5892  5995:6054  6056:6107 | -0.01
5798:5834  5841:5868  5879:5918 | -0.04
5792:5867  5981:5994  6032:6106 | 0.02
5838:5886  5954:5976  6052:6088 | 0.02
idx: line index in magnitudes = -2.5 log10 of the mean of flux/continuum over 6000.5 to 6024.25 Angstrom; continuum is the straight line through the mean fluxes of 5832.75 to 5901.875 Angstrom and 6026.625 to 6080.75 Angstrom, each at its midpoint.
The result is 0.04 mag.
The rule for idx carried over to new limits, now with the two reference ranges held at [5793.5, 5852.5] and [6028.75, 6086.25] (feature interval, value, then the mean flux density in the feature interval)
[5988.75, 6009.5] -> 0.01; 13.3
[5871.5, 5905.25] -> 0.05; 12.9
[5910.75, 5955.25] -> 0.01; 13.4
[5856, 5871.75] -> -0.01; 13.6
